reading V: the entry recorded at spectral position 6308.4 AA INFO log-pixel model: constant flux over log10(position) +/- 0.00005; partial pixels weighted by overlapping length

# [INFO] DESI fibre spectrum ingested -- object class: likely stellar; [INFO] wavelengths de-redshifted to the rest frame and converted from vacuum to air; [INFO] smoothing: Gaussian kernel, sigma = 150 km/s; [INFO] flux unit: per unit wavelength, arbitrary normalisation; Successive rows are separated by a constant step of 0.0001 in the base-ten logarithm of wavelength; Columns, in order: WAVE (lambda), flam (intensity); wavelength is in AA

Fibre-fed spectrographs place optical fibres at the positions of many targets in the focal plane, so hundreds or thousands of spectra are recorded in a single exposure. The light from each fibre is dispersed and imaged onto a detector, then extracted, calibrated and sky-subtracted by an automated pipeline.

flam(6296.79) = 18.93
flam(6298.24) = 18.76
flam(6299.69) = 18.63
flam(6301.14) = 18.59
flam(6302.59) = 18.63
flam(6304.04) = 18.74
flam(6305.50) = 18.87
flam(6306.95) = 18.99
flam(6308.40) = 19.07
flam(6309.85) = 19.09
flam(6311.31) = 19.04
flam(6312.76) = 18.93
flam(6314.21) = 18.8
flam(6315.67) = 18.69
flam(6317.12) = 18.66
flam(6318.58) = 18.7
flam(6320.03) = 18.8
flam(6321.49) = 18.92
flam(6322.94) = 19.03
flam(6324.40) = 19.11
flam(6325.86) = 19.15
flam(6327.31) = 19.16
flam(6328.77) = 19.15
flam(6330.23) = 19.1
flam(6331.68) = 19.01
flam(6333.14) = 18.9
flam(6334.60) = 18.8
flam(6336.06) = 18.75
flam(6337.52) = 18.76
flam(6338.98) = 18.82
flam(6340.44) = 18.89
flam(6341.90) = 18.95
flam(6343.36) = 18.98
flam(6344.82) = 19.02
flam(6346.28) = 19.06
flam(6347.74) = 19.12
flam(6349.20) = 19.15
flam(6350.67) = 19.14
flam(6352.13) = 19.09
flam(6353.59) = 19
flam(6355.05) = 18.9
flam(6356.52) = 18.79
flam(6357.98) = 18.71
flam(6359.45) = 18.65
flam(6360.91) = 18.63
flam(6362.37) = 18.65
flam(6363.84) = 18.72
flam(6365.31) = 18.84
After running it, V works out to 19.07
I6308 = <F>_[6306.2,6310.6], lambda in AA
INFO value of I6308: 19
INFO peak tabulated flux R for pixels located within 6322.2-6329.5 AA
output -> 19.16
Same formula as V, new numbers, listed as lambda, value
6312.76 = 18.93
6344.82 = 19.02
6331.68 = 19.01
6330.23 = 19.1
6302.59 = 18.63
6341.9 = 18.95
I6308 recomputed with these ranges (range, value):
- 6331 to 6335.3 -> 18.9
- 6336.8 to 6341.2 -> 18.8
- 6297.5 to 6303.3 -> 18.7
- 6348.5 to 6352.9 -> 19.1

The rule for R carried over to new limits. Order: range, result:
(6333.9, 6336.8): 18.8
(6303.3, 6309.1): 19.07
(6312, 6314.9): 18.93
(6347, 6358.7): 19.15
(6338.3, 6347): 19.06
